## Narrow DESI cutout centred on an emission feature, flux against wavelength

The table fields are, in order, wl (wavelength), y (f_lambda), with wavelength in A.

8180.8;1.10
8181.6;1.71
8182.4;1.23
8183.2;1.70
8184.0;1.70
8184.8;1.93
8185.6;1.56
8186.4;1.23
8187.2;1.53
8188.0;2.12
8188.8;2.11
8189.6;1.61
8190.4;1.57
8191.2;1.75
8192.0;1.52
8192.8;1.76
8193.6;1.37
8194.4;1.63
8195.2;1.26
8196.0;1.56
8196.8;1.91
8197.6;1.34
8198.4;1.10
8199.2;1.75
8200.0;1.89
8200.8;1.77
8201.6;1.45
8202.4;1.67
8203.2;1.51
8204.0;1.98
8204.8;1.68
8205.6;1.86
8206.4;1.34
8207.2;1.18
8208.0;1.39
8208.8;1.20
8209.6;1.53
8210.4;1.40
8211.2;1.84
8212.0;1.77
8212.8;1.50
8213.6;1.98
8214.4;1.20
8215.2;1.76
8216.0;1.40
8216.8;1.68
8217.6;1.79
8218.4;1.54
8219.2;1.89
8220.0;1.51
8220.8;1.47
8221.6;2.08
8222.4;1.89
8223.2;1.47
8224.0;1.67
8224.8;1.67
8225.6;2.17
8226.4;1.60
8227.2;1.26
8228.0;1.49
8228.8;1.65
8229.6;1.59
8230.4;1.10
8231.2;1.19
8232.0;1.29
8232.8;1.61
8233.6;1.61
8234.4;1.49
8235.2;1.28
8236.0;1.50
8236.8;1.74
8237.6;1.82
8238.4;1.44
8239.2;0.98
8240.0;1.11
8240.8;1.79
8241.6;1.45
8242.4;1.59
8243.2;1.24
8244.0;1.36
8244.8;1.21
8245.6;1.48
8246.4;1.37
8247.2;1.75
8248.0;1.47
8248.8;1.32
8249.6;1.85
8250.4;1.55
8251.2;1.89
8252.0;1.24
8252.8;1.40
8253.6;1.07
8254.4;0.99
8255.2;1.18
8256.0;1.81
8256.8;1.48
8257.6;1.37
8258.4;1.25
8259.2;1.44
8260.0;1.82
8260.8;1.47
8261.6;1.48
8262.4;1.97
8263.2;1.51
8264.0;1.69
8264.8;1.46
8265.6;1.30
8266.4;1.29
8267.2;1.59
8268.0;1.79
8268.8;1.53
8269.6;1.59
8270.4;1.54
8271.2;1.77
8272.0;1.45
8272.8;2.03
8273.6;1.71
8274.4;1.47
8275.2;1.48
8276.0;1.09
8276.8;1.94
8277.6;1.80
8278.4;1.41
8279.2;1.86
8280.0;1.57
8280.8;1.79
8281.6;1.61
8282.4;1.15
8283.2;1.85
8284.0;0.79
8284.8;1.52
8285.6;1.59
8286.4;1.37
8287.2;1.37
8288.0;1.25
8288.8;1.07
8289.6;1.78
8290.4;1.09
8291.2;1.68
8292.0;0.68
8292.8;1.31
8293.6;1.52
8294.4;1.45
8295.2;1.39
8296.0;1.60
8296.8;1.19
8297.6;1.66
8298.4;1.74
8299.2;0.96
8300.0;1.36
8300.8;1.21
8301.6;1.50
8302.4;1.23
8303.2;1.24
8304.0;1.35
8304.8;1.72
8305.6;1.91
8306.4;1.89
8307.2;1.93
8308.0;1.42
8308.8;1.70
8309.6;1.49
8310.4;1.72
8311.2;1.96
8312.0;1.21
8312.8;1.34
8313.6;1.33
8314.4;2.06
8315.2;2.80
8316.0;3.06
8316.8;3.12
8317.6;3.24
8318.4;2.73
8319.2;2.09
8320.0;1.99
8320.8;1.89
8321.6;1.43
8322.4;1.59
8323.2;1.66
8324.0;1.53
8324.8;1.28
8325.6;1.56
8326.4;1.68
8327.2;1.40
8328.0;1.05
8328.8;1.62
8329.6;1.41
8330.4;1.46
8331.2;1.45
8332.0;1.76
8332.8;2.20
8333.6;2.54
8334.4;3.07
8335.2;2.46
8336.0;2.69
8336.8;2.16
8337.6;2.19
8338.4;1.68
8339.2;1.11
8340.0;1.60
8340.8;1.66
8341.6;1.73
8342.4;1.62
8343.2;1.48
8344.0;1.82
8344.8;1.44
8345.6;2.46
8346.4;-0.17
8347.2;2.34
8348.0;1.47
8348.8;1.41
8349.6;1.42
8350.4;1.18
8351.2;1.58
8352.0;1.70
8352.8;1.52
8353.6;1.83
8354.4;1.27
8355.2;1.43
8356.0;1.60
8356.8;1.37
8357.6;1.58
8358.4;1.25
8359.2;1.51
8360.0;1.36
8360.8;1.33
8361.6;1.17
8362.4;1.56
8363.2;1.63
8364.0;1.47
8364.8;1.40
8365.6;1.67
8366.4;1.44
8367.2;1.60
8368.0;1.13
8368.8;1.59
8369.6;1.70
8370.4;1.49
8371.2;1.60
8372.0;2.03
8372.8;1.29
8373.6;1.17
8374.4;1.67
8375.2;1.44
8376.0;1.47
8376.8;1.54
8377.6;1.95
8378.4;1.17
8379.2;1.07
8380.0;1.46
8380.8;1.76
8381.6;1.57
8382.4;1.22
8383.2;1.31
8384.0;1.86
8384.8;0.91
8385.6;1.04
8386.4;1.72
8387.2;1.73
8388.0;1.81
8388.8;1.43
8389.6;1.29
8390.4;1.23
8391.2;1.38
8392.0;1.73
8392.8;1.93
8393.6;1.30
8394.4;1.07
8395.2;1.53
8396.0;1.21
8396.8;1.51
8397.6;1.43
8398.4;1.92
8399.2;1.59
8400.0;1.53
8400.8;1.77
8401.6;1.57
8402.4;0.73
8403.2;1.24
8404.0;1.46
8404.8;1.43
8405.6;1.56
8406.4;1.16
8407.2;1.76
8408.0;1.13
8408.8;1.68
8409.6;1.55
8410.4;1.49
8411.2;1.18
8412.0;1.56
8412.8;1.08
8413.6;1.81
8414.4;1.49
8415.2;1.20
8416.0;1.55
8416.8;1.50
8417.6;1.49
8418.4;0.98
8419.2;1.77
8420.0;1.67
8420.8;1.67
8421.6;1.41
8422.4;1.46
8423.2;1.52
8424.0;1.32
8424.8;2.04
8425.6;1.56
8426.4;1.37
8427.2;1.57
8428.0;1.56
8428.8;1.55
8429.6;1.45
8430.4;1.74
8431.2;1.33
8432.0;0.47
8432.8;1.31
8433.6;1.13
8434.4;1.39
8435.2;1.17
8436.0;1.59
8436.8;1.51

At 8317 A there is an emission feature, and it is [S II] 6716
